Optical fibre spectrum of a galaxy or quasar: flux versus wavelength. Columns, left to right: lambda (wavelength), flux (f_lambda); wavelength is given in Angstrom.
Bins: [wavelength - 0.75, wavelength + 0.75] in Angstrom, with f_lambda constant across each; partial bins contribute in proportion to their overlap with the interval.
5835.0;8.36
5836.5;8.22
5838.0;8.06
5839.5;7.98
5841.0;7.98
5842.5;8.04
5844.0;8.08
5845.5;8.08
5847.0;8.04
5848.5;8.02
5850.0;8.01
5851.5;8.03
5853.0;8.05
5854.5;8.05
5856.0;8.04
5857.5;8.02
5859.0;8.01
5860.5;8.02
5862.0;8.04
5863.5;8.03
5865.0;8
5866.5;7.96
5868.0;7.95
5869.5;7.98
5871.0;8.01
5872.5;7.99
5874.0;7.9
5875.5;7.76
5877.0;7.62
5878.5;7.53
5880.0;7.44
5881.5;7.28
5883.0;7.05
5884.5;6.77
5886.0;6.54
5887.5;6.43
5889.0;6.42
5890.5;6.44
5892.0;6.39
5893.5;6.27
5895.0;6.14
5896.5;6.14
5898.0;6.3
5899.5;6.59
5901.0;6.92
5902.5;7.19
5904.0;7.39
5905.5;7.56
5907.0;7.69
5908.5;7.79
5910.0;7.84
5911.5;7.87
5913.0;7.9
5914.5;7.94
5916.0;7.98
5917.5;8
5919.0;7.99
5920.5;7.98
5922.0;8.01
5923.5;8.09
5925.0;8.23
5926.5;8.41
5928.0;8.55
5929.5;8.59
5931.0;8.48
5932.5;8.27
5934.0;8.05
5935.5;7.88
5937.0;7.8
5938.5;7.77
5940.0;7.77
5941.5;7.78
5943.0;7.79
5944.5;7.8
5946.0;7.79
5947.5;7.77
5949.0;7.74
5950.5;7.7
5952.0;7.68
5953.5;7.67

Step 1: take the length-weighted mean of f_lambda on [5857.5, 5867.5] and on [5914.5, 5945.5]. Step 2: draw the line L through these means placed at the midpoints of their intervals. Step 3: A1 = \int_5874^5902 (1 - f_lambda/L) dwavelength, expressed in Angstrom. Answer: 4.2 Angstrom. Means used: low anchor 8.01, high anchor 8.06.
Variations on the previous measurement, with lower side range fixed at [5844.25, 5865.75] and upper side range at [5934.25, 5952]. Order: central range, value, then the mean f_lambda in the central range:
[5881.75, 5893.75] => 2.1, 6.58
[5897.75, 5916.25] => 1.0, 7.48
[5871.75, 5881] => 0.3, 7.7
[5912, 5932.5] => -0.8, 8.17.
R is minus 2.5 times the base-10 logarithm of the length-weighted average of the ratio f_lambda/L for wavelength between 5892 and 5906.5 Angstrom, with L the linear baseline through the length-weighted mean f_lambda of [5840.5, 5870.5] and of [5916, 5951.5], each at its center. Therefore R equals 0.19 mag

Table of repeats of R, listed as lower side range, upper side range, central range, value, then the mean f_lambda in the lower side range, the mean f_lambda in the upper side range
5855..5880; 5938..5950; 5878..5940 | 0.05 mag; 7.92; 7.77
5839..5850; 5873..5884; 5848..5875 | -0.03 mag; 8.03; 7.51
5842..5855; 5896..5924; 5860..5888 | 0.03 mag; 8.04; 7.54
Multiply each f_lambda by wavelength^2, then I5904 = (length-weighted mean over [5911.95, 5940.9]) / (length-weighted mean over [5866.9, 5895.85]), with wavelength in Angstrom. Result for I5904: 1.1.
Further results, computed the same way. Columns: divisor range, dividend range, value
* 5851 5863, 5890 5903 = 0.82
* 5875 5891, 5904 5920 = 1.13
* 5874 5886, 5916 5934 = 1.14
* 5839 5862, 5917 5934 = 1.05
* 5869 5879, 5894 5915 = 0.93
